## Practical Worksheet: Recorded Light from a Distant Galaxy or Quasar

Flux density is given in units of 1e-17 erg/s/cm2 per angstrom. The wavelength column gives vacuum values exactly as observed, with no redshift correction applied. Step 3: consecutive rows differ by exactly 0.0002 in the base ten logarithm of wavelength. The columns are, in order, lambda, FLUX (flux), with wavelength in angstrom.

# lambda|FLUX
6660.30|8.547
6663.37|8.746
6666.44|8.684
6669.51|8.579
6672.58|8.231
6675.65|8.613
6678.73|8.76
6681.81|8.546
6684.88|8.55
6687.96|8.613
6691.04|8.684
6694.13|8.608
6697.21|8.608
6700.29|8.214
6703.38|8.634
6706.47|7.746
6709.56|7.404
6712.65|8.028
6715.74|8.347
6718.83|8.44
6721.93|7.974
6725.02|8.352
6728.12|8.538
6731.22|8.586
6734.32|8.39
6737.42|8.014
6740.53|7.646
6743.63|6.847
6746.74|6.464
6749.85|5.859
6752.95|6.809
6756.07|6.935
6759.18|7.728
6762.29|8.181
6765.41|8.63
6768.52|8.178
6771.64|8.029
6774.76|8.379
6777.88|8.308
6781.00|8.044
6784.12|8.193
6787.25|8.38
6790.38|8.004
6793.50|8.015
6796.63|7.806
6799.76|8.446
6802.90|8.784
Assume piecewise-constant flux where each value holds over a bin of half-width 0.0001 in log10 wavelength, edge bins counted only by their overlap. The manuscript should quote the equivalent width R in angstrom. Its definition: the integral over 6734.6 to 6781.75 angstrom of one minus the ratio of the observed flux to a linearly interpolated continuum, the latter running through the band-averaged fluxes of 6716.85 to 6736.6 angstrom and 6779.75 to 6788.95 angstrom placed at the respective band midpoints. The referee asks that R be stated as 3.75 angstrom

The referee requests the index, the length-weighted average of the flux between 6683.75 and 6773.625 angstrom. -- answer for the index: 7.96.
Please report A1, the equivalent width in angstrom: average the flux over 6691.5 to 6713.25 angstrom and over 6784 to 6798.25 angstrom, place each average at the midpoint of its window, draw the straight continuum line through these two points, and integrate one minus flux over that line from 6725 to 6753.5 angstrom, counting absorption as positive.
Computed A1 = 2.2 angstrom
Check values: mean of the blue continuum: 8.21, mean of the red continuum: 8.07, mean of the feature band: 7.53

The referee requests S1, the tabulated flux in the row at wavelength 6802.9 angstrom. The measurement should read 8.784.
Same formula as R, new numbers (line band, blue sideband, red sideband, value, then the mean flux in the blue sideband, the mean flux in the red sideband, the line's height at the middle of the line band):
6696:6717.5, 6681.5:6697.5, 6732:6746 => 0.4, 8.61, 7.7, 8.29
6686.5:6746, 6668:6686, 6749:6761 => -3.4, 8.55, 6.92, 7.73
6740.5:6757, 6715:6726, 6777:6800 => 3.1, 8.27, 8.13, 8.21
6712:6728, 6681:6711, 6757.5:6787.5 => 0.1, 8.36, 8.19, 8.31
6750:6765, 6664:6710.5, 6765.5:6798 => 1.6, 8.45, 8.16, 8.23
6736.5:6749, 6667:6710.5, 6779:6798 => 1.7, 8.43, 8.08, 8.24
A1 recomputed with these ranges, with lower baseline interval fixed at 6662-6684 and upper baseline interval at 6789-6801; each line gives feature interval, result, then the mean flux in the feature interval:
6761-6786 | -0.27 angstrom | 8.24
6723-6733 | -0.13 angstrom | 8.47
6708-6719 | 0.54 angstrom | 8.01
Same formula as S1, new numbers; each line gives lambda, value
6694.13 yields 8.608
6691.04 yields 8.684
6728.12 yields 8.538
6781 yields 8.044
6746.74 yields 6.464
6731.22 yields 8.586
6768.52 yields 8.178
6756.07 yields 6.935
